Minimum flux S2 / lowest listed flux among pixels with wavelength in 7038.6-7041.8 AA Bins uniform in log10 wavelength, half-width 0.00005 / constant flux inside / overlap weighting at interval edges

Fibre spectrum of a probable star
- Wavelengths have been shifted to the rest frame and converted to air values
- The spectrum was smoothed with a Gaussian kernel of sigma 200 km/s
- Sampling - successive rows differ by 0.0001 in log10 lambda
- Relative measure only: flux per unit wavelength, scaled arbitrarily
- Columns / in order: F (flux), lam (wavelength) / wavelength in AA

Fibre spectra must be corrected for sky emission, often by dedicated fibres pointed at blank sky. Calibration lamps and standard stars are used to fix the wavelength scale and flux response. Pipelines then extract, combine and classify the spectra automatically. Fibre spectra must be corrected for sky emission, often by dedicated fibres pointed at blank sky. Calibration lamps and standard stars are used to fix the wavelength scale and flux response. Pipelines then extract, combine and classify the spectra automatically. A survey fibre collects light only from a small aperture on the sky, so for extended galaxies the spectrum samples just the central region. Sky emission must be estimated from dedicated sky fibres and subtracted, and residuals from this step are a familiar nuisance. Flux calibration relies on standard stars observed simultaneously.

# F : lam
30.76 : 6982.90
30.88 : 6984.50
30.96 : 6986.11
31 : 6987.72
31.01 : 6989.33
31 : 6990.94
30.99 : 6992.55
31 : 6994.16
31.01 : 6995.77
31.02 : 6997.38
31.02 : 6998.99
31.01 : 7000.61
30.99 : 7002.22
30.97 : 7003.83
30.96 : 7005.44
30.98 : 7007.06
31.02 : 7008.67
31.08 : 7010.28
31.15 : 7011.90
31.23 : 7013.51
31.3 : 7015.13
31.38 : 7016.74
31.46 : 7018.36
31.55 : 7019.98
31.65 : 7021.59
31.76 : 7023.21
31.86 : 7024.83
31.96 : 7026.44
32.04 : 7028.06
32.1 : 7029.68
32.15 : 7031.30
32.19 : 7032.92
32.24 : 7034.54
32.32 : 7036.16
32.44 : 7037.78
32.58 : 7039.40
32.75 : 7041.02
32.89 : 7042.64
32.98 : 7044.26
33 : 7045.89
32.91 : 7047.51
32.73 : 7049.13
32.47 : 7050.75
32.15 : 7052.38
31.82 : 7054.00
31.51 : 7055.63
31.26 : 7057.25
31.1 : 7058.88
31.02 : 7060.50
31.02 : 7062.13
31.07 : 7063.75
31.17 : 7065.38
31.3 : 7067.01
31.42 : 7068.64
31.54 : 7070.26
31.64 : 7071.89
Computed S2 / 32.58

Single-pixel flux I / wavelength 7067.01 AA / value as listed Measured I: 31.3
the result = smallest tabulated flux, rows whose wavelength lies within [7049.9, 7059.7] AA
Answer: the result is 31.1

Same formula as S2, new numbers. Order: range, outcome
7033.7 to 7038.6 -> 32.24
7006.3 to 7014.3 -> 30.98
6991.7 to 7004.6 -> 30.97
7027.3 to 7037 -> 32.04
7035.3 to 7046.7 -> 32.32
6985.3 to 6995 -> 30.96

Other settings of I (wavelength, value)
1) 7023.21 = 31.76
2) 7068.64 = 31.42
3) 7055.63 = 31.51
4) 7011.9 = 31.15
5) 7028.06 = 32.04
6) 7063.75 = 31.07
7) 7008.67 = 31.02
